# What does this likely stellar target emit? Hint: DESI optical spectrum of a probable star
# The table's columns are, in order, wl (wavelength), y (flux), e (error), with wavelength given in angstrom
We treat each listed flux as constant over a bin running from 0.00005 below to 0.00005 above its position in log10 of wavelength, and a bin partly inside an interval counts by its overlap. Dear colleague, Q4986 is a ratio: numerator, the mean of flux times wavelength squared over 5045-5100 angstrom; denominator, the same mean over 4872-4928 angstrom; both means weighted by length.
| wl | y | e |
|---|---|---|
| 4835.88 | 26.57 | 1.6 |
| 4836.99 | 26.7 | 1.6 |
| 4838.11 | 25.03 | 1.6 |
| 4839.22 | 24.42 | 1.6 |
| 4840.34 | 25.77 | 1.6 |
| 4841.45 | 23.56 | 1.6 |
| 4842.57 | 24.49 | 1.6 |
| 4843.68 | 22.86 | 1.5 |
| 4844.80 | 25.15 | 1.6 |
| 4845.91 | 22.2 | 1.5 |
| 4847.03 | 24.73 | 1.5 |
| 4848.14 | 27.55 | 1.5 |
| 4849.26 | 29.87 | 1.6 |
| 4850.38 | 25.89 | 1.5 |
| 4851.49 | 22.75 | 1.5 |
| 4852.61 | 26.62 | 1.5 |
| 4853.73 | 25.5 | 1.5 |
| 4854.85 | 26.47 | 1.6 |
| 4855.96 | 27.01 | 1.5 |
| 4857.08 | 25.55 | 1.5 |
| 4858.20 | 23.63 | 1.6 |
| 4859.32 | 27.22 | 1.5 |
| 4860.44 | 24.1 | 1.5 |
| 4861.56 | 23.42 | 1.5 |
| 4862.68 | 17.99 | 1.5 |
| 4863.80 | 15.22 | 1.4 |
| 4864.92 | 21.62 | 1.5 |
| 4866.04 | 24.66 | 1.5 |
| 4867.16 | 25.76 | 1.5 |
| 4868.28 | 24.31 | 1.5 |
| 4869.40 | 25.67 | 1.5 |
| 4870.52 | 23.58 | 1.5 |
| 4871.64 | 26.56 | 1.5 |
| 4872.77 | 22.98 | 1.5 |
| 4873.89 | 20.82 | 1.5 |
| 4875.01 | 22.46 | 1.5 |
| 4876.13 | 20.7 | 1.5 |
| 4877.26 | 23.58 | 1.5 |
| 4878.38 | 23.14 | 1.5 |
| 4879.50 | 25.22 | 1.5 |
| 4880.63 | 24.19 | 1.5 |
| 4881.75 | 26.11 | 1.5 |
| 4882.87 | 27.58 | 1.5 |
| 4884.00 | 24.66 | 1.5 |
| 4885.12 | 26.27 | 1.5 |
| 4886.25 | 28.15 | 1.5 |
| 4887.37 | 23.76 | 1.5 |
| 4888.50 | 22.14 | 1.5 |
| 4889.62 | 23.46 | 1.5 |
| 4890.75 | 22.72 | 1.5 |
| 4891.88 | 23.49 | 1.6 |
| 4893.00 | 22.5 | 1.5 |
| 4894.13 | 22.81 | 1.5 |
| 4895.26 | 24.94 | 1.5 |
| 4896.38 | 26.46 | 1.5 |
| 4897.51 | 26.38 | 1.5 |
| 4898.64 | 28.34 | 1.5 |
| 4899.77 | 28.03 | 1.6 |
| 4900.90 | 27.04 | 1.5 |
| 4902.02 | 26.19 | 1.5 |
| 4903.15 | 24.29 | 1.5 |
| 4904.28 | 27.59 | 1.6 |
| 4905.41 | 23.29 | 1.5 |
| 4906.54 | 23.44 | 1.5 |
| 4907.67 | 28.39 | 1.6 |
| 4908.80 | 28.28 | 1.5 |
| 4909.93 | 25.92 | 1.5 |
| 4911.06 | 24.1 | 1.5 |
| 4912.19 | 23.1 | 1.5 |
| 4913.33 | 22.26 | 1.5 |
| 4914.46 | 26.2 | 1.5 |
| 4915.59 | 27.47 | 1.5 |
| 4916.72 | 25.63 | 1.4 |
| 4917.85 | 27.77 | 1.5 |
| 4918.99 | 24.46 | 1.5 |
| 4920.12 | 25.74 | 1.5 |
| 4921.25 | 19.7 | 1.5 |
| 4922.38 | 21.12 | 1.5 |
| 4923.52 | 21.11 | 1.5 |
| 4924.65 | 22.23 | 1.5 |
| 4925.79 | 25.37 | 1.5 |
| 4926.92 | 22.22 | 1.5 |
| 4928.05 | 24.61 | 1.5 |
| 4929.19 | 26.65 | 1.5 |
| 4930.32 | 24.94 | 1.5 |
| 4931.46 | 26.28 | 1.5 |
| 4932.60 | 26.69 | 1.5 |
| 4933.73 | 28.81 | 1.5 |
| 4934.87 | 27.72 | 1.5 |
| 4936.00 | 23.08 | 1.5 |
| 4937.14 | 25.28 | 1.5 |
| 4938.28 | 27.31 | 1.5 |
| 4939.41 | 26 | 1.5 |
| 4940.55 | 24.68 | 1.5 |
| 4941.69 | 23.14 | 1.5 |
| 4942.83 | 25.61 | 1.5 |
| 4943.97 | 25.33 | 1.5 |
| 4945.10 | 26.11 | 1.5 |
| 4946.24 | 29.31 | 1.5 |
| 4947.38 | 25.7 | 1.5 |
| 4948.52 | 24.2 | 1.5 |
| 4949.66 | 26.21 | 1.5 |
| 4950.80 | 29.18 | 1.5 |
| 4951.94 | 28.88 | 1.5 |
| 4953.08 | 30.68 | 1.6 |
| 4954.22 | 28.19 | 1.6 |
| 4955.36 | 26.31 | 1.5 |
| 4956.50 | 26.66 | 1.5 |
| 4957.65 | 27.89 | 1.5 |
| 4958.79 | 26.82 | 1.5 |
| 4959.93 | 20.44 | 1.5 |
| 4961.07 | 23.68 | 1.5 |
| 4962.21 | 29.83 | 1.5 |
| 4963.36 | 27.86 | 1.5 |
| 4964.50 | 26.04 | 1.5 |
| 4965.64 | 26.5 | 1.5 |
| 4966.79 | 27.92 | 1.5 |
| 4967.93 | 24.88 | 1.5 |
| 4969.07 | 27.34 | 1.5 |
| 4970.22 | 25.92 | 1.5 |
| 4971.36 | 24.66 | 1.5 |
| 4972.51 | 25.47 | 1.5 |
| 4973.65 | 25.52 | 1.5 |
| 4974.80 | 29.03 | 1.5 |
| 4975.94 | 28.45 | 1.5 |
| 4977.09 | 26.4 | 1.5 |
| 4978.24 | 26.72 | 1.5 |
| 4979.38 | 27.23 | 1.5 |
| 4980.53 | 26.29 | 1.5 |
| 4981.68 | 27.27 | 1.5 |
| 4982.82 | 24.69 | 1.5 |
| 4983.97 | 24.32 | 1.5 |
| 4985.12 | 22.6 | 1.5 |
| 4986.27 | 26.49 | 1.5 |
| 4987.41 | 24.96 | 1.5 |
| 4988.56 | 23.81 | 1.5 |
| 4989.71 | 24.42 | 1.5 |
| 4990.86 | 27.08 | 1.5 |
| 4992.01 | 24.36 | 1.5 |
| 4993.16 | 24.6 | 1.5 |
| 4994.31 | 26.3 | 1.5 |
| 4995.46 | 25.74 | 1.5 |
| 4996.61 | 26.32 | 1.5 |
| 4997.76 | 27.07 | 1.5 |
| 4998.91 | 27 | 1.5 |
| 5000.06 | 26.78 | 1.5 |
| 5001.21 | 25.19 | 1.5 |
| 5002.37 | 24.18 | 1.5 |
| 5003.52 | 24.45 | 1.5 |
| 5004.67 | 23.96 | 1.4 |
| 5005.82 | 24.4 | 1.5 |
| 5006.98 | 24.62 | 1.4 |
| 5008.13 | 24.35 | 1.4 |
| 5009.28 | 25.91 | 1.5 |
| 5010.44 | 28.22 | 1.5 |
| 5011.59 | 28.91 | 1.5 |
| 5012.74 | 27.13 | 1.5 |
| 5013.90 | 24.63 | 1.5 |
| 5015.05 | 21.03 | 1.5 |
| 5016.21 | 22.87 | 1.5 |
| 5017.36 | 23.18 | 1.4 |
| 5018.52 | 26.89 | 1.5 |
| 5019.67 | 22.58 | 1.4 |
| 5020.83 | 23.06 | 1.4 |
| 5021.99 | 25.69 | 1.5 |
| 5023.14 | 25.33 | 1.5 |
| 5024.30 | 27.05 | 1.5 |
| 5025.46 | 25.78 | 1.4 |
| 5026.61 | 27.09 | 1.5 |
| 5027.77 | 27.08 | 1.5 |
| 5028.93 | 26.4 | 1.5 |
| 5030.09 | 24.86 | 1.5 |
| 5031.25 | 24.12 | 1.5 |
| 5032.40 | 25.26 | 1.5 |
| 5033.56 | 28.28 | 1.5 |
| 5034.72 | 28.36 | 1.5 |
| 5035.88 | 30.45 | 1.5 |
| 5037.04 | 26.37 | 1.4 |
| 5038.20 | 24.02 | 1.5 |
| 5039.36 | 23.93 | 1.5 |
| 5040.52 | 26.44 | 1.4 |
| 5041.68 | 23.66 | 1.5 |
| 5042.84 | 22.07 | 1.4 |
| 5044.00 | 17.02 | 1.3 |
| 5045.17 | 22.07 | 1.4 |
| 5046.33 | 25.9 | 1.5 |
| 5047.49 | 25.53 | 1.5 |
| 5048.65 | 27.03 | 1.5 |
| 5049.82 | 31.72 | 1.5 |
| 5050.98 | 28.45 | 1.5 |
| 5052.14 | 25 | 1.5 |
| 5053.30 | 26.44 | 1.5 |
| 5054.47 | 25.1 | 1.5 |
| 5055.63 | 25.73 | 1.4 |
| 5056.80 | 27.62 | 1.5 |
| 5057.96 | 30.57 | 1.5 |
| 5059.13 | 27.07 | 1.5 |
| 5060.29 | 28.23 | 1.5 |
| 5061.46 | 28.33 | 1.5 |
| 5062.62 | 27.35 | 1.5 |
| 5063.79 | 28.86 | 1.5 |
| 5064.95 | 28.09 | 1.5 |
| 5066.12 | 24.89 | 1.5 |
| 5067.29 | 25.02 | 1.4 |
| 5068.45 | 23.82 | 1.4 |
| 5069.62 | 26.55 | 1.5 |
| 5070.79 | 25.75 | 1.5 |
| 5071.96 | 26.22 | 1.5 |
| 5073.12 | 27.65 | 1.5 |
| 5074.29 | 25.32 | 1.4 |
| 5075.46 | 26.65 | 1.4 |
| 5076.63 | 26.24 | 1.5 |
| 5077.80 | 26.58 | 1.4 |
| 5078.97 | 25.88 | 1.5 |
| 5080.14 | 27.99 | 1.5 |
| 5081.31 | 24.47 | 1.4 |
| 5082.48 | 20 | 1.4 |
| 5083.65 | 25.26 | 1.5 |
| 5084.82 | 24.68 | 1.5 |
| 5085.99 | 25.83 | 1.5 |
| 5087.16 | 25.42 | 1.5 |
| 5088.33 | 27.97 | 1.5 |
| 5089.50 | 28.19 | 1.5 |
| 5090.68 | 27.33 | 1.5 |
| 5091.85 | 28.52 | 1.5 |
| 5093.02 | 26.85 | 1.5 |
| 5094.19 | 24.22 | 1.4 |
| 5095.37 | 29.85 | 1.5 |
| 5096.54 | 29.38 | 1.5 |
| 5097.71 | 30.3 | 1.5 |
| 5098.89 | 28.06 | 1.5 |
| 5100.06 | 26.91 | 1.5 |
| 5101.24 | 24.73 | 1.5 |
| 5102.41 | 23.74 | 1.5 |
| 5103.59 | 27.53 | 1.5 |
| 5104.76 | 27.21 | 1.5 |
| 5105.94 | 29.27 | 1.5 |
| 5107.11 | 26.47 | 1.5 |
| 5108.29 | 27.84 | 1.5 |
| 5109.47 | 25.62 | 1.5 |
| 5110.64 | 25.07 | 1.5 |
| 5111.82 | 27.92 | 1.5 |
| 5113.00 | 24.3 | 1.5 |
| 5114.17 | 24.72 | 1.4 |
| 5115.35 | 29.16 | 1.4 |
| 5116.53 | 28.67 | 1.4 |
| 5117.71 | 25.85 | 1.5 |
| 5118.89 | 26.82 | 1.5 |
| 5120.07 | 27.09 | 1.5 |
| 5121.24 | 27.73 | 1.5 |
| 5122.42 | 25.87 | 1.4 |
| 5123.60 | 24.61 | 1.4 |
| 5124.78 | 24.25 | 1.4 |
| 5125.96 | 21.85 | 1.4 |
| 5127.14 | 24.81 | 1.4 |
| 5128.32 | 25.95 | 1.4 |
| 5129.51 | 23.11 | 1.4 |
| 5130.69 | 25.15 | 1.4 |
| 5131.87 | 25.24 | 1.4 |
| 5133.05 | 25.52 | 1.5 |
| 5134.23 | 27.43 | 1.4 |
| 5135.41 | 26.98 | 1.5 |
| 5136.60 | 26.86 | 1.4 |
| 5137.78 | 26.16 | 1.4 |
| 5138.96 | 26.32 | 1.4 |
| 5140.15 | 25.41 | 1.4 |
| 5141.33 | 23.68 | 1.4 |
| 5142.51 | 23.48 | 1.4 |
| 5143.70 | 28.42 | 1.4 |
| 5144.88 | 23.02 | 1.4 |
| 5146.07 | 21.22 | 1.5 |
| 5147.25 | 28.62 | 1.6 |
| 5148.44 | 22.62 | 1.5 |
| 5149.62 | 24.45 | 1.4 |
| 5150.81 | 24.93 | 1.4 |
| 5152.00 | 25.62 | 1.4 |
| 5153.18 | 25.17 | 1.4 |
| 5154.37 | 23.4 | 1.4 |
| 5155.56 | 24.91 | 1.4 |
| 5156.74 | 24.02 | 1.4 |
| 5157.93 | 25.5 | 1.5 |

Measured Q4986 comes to 1.17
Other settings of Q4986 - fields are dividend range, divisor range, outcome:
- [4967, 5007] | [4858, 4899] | 1.12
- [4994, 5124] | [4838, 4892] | 1.16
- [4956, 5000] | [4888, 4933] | 1.08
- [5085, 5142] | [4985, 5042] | 1.08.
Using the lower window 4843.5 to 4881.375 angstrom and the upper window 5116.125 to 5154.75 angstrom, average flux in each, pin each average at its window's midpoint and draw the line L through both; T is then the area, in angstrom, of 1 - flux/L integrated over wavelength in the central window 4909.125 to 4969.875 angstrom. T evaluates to -3.08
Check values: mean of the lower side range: 24.1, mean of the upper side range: 25.3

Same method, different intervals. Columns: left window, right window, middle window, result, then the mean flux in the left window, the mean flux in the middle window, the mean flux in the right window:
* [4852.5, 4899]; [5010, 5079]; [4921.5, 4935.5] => 0.0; 24.2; 24.7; 26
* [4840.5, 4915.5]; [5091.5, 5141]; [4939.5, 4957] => -1.0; 24.6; 26.7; 26.4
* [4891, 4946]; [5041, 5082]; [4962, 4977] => -0.7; 25.2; 26.8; 26.1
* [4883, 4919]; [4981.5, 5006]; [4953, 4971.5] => -0.9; 25.3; 26.5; 25.3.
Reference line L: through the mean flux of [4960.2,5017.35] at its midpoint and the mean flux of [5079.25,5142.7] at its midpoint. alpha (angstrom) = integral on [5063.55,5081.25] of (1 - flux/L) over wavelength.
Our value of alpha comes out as -0.1 angstrom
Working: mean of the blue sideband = 25.7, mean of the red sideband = 26.2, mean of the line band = 26.3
